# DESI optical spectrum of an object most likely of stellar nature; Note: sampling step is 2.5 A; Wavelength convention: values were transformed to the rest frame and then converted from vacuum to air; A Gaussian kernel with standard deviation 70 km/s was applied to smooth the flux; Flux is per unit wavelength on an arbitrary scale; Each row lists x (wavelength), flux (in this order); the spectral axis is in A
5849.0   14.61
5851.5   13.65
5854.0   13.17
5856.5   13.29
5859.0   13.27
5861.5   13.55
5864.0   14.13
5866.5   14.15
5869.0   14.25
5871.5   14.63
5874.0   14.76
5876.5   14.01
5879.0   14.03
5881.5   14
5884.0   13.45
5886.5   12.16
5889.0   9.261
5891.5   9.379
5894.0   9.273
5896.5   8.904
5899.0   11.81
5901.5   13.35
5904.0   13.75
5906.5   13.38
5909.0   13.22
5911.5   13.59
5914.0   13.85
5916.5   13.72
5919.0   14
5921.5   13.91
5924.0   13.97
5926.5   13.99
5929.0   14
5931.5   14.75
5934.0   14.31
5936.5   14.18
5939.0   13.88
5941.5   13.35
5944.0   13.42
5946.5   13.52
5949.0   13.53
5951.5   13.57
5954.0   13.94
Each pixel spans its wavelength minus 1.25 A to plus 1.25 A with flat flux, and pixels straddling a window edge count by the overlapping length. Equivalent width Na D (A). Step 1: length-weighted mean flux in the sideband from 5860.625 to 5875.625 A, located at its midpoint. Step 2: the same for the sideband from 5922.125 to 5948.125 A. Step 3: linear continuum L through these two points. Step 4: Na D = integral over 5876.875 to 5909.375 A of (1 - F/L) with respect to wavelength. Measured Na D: 4.9 A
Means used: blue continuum 14.3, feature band 12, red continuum 13.9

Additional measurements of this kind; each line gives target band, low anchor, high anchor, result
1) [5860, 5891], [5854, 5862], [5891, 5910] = -1.9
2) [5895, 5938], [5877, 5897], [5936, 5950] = -2.7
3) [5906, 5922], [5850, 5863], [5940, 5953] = -0.2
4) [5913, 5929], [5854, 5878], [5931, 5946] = 0.0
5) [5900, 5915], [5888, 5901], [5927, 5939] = -2.8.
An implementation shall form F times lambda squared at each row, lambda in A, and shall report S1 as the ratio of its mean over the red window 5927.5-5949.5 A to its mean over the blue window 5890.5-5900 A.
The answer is 1.44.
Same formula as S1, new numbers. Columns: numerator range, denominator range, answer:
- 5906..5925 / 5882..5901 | 1.27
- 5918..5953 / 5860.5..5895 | 1.09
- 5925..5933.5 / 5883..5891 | 1.27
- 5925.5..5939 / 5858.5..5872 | 1.04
